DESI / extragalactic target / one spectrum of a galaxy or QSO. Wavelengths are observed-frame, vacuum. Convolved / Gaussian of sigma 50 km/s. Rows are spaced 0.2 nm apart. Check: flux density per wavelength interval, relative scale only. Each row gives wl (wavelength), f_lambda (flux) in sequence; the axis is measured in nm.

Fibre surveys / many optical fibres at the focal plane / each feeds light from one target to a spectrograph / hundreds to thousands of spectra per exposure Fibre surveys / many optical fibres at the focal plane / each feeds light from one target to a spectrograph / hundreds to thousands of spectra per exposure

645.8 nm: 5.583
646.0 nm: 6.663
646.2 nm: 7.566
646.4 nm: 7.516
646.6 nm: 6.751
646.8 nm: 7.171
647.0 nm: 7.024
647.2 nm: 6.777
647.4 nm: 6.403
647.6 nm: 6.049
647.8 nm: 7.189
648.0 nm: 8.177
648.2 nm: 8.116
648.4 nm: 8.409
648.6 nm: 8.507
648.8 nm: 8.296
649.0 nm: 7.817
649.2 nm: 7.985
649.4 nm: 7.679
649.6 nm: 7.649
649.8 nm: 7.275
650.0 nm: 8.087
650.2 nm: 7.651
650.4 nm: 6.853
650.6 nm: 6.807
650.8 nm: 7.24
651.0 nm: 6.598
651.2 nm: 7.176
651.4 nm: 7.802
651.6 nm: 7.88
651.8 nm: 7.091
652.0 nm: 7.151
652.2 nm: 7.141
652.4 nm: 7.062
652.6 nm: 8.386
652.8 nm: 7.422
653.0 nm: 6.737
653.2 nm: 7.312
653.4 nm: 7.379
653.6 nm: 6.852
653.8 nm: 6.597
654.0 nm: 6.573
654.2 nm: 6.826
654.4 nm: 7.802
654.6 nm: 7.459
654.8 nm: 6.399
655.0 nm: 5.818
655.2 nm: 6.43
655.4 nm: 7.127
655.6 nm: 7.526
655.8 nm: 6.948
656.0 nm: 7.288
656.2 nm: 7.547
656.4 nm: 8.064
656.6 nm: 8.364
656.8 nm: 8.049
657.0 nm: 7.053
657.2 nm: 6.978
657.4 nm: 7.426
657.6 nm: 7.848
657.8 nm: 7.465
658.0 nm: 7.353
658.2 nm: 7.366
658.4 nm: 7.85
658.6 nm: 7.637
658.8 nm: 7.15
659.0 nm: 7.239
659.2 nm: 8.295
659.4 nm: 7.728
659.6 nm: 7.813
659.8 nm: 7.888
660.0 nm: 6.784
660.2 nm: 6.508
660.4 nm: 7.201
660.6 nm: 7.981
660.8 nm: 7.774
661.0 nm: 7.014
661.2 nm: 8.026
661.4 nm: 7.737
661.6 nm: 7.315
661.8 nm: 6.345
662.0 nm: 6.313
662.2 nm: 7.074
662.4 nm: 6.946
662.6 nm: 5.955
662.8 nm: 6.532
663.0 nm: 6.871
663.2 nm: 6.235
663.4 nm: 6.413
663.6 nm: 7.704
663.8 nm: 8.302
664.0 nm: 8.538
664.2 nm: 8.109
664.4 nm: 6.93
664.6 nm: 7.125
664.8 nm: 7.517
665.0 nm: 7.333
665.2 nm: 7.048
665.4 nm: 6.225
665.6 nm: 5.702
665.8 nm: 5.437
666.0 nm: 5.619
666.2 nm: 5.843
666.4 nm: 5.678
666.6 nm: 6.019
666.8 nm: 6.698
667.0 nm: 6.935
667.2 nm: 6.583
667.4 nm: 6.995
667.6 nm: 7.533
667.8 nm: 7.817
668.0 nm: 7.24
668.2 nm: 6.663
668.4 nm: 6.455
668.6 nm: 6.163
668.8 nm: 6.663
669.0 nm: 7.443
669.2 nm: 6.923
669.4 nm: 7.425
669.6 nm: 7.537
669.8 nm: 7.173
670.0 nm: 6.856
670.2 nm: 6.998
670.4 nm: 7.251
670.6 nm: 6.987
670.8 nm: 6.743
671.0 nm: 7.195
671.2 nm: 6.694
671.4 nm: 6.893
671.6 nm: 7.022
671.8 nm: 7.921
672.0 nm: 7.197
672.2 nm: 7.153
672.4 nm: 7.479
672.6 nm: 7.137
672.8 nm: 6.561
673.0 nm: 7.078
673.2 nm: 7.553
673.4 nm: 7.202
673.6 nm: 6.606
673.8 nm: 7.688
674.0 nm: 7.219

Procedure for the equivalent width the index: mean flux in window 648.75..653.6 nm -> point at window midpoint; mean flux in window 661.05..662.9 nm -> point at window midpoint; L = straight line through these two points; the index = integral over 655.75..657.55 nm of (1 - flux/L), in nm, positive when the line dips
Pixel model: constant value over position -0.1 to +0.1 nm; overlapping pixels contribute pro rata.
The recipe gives -0.097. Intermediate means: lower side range 7.42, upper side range 6.92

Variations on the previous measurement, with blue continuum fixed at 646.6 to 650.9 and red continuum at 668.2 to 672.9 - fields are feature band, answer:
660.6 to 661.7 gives -0.060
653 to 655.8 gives 0.163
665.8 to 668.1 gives 0.168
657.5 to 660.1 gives -0.109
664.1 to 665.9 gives 0.080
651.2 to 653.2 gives 0.002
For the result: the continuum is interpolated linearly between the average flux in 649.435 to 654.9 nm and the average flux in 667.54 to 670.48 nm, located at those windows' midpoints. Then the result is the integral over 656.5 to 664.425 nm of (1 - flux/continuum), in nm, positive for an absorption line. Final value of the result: -0.225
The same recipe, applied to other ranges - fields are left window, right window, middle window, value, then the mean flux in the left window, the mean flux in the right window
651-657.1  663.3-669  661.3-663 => 0.05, 7.23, 6.84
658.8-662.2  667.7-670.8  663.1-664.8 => -0.05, 7.36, 7.03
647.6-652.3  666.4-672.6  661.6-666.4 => 0.26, 7.56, 7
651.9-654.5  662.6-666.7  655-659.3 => -0.25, 7.17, 6.74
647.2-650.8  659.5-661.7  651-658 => 0.24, 7.55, 7.46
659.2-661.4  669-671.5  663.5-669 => 0.30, 7.52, 7.07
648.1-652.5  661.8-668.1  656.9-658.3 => -0.03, 7.56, 6.81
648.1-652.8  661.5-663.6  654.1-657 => -0.03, 7.59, 6.65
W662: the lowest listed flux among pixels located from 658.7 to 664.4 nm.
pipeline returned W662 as 5.955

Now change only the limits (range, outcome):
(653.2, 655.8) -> 5.818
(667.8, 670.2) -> 6.163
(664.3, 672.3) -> 5.437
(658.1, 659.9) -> 7.15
